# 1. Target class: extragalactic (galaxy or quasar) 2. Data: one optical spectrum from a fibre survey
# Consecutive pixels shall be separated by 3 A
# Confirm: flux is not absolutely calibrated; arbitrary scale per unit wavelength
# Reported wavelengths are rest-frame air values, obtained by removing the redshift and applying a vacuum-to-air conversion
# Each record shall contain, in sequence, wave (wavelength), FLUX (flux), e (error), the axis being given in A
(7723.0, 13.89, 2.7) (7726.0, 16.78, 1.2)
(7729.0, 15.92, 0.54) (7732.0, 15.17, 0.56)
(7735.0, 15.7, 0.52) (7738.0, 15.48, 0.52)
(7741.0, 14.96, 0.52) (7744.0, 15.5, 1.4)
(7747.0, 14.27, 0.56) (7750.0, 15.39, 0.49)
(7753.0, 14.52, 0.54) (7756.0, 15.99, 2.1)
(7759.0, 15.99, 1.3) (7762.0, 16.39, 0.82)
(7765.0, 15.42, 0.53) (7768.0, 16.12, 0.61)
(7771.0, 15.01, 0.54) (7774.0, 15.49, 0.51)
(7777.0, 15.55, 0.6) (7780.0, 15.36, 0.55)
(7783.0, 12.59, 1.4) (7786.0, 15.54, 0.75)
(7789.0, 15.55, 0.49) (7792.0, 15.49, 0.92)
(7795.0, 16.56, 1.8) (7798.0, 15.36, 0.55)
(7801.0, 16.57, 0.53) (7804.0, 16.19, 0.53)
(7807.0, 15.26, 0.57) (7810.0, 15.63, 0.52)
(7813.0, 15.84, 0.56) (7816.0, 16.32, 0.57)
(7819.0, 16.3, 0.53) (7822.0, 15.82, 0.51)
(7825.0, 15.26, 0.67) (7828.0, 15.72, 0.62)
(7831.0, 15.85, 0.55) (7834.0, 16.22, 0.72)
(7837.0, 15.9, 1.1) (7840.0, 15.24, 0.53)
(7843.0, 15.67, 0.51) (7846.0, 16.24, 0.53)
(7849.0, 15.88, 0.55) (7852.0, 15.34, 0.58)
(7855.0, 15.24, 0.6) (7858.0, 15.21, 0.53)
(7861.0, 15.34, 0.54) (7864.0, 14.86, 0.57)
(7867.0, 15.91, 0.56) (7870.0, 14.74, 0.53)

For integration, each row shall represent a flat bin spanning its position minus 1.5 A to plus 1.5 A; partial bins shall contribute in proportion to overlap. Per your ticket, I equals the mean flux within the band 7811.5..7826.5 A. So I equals 15.9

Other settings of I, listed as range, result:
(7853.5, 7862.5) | 15.3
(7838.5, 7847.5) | 15.7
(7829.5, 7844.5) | 15.8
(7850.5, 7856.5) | 15.3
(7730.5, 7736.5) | 15.4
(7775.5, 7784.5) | 14.5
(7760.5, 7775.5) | 15.7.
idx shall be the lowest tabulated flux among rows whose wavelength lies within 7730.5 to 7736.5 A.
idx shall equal 15.17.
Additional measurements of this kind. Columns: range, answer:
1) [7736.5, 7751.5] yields 14.27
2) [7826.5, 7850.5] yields 15.24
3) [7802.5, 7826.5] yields 15.26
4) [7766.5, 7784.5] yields 12.59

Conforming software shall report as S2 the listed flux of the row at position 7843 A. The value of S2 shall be 15.67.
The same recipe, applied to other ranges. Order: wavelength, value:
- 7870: 14.74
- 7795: 16.56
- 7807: 15.26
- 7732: 15.17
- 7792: 15.49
